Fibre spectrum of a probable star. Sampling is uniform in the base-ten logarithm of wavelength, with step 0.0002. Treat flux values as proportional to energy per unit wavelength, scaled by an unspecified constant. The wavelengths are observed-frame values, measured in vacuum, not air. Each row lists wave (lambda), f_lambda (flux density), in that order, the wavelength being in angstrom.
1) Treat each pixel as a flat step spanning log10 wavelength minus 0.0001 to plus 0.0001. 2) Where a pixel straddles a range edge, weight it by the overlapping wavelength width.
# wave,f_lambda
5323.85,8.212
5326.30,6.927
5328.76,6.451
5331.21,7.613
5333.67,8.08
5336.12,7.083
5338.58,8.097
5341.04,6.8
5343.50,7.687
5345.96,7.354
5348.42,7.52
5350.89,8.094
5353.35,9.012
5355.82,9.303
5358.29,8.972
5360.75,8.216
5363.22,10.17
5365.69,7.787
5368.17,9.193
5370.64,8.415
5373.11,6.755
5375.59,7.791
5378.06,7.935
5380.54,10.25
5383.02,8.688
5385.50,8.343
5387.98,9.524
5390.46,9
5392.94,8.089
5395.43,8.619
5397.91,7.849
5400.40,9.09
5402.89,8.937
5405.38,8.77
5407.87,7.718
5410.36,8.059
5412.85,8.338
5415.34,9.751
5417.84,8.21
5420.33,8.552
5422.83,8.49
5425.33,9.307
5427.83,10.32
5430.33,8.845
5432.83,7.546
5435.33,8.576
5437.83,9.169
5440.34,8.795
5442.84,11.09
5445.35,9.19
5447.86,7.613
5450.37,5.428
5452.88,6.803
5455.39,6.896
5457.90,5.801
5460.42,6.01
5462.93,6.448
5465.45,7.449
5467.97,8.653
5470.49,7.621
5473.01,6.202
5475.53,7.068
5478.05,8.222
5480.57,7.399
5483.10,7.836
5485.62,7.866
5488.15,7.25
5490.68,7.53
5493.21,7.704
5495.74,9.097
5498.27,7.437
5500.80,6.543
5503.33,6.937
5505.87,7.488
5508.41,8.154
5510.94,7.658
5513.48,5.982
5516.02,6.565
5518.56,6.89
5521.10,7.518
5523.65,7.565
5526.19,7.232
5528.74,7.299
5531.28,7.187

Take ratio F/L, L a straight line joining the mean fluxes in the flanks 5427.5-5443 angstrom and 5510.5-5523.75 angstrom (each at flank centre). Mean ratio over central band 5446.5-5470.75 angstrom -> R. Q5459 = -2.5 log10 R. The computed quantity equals 0.221 mag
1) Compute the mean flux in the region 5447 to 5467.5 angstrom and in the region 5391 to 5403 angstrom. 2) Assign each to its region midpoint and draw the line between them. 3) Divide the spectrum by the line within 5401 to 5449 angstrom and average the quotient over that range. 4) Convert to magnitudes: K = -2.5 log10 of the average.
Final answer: -0.16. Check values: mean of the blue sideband 8.5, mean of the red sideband 6.62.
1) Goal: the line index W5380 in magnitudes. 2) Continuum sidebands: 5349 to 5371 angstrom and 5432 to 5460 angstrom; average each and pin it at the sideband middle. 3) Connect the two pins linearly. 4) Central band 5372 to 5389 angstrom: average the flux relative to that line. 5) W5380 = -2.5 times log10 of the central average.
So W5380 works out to 0.01 mag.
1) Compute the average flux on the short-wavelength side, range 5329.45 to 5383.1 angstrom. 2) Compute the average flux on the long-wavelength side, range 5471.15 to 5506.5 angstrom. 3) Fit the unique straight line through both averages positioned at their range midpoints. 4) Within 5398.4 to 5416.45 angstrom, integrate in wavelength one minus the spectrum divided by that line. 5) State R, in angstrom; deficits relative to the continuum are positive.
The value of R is -1.6 angstrom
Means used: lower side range 8.19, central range 8.62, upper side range 7.47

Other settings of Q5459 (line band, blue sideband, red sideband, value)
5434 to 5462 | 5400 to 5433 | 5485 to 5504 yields 0.07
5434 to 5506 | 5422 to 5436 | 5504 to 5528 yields 0.07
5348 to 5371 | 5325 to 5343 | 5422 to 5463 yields -0.16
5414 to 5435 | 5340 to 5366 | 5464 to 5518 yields -0.13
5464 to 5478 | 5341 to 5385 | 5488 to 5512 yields 0.04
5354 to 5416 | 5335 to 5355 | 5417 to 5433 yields -0.04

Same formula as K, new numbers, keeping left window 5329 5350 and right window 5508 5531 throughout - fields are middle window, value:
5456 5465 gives 0.162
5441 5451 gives -0.170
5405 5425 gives -0.158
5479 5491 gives -0.053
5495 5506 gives -0.033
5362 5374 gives -0.146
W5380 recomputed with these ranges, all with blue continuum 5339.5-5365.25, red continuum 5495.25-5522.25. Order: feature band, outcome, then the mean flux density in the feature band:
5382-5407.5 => -0.08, 8.66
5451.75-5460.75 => 0.19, 6.41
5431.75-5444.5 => -0.17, 9.06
